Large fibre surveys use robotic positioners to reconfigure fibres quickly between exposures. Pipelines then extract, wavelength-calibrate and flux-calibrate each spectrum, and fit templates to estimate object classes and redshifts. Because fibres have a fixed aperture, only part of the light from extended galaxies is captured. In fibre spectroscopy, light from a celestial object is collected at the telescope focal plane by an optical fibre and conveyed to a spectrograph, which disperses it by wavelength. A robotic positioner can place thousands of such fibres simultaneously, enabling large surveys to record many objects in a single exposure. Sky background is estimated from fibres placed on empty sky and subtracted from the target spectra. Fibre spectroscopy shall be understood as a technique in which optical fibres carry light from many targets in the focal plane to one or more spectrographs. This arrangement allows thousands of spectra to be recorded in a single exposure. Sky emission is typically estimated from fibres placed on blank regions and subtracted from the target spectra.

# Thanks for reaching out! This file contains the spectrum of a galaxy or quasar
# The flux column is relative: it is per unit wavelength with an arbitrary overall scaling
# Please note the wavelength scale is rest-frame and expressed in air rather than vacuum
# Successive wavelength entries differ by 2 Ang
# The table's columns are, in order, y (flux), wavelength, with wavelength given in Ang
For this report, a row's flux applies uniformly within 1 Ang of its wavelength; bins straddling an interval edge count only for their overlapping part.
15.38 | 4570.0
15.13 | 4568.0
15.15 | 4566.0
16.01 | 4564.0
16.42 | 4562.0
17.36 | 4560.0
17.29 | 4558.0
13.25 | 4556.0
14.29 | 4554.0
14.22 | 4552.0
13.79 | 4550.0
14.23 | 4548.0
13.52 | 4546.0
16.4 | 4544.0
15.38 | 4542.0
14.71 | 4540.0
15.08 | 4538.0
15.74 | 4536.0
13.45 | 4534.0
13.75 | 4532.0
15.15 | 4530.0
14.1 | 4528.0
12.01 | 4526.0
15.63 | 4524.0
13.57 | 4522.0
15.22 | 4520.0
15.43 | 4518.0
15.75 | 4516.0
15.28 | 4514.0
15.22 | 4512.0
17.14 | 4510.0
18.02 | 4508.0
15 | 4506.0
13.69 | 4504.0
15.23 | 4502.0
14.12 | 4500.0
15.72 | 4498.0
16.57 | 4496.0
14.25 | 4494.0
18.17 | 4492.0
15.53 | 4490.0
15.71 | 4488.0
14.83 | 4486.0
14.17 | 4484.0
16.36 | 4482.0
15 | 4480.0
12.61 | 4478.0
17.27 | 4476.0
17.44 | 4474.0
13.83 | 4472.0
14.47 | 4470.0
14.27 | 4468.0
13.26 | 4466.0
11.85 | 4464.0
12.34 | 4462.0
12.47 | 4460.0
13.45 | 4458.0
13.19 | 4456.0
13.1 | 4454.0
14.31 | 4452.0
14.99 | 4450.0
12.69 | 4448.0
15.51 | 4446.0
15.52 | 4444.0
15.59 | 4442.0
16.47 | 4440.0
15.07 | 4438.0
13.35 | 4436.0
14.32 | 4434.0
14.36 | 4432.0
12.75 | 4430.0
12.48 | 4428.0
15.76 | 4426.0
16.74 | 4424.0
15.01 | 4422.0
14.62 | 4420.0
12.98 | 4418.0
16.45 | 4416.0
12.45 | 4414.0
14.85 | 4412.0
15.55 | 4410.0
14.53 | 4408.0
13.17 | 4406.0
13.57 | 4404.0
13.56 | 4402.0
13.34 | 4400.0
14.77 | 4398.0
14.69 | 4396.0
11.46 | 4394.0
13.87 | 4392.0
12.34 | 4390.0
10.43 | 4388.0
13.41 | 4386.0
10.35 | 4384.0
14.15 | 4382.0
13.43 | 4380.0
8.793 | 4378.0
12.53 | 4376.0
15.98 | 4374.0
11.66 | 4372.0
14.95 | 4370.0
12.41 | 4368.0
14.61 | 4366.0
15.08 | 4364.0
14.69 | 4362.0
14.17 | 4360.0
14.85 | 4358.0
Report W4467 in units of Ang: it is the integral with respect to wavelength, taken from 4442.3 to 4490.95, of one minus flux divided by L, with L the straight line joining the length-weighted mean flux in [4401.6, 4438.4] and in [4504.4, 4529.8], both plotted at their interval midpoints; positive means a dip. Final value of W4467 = 1.2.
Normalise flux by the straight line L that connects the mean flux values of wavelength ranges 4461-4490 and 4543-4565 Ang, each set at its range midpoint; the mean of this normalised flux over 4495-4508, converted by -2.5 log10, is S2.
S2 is -0.04 mag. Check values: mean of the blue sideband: 14.6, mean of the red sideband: 15.2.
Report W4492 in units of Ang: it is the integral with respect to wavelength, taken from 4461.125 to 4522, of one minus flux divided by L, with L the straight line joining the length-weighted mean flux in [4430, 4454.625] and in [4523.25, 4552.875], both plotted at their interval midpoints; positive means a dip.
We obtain -2.50 Ang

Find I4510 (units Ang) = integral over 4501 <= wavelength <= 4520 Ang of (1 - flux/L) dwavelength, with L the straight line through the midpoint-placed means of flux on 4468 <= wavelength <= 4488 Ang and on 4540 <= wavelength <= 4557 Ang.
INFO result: -1.1 Ang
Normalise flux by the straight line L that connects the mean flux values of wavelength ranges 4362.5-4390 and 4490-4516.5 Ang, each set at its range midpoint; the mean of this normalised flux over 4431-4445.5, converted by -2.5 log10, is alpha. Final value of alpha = -0.05 mag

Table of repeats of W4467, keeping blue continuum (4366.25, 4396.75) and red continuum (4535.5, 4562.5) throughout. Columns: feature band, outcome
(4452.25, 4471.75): 0.9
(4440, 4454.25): -1.1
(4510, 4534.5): 0.0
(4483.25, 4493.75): -1.0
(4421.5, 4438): -1.2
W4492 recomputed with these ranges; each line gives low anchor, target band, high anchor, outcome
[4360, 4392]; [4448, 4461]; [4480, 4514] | 1.04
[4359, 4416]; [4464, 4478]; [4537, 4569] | -0.37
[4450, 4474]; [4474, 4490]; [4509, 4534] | -1.52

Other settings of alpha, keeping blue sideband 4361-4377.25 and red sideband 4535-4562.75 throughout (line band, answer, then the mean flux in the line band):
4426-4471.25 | 0.04 mag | 13.9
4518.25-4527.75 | 0.05 mag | 14.2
